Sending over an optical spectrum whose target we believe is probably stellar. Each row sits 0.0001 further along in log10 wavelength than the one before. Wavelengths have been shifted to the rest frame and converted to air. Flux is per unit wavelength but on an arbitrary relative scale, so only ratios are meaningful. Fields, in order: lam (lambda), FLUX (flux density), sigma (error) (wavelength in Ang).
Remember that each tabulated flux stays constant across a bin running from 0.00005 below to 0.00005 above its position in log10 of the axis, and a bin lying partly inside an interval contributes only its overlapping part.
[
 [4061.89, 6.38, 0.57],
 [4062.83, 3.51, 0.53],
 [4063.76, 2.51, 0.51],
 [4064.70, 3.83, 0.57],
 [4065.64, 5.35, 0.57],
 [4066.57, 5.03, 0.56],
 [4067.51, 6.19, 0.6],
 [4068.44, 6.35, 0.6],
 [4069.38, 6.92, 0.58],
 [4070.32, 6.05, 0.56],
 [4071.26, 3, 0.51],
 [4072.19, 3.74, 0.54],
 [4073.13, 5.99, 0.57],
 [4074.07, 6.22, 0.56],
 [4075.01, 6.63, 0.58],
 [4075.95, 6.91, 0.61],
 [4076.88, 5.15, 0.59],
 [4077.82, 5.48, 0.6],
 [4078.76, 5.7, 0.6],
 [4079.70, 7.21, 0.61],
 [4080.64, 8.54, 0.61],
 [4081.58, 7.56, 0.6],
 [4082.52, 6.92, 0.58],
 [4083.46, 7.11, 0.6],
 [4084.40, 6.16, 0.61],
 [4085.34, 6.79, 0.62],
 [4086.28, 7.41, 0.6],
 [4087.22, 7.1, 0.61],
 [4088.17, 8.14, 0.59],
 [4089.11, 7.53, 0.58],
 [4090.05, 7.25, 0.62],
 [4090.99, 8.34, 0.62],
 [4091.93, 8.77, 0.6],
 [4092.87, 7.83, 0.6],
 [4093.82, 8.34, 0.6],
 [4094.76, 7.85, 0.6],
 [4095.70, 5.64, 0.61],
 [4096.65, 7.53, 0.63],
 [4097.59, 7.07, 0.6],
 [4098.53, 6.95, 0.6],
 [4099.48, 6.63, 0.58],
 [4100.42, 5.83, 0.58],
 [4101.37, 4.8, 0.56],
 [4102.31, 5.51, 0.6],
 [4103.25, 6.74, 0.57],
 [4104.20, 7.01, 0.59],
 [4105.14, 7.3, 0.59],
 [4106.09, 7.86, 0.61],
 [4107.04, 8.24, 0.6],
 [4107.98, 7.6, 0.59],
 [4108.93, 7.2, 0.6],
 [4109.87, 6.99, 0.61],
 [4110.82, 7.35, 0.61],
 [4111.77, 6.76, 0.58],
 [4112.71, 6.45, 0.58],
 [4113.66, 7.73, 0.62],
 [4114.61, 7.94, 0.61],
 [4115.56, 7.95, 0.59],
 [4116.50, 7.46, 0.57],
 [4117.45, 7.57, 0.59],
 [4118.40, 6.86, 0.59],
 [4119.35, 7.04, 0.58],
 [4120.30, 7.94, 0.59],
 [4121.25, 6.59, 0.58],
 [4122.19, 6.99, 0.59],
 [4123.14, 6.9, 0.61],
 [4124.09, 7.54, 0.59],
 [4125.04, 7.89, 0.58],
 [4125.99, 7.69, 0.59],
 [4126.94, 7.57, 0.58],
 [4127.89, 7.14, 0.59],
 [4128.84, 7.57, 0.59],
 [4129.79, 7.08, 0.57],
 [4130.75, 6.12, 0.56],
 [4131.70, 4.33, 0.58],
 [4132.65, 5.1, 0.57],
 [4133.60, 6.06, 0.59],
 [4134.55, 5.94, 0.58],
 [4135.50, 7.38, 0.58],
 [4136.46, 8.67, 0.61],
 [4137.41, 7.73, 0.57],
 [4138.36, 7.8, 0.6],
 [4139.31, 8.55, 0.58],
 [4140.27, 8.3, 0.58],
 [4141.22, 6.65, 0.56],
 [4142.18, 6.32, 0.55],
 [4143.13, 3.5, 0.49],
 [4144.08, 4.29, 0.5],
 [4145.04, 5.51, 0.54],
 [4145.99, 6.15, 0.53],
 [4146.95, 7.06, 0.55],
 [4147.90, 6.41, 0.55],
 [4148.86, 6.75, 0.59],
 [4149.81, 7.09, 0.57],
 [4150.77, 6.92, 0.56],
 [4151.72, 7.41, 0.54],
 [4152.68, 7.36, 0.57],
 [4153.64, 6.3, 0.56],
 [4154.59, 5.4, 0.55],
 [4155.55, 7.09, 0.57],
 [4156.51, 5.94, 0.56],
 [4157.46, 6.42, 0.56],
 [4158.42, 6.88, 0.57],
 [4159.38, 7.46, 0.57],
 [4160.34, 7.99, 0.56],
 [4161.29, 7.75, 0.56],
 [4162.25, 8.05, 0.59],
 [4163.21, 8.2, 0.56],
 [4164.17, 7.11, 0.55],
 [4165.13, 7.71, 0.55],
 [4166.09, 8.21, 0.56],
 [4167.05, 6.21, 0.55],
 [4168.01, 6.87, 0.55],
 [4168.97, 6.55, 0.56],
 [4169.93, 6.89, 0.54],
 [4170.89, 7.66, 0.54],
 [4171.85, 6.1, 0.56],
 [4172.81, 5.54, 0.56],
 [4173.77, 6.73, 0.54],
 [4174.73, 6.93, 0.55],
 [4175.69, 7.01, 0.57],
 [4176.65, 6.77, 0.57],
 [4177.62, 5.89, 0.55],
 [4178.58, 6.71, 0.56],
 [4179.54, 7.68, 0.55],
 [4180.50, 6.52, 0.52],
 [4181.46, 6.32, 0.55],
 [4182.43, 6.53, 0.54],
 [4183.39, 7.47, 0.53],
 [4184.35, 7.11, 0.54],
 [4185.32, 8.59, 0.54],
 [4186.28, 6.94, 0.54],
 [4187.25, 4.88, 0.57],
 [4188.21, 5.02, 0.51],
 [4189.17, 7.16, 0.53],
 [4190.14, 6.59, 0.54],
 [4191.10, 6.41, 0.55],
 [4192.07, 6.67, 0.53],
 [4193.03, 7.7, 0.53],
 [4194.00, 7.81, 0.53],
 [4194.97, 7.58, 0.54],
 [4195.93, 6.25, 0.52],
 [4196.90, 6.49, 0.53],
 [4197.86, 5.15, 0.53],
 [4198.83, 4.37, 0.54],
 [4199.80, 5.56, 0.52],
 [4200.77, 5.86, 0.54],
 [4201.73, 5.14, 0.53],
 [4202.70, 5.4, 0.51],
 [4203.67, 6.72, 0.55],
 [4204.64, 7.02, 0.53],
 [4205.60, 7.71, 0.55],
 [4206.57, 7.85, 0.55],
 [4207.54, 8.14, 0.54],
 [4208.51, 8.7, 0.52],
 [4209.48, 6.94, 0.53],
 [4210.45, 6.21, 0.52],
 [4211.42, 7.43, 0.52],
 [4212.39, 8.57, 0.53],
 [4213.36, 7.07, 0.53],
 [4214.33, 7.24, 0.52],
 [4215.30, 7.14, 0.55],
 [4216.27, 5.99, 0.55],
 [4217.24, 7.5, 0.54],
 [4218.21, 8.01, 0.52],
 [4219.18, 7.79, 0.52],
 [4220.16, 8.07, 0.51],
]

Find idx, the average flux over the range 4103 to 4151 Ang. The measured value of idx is 6.97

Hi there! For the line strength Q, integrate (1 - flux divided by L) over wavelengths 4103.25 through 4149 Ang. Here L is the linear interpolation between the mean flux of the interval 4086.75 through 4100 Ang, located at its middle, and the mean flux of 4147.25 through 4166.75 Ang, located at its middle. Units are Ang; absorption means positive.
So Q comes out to 2.0 Ang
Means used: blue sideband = 7.49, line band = 6.97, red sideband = 7.11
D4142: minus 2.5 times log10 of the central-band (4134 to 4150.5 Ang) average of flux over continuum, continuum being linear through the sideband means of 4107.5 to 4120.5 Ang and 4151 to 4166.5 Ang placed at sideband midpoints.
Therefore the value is 0.08 mag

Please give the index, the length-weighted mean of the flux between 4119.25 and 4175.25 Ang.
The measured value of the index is 6.87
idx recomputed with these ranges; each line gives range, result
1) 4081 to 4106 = 7.1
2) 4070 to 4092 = 6.62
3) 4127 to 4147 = 6.54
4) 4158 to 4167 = 7.64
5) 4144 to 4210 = 6.76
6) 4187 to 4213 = 6.66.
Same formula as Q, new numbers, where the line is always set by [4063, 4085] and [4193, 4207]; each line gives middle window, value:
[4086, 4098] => -3.4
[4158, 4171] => -2.4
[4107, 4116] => -2.1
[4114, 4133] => -3.2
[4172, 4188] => -1.0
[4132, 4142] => -1.7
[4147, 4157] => -0.8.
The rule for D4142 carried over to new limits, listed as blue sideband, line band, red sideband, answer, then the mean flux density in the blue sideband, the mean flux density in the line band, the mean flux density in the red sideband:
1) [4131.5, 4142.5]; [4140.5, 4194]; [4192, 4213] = 0.02 mag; 6.97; 6.73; 6.79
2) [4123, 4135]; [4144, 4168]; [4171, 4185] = -0.03 mag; 6.68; 6.91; 6.71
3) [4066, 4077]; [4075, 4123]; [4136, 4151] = -0.17 mag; 5.7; 7.11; 6.73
